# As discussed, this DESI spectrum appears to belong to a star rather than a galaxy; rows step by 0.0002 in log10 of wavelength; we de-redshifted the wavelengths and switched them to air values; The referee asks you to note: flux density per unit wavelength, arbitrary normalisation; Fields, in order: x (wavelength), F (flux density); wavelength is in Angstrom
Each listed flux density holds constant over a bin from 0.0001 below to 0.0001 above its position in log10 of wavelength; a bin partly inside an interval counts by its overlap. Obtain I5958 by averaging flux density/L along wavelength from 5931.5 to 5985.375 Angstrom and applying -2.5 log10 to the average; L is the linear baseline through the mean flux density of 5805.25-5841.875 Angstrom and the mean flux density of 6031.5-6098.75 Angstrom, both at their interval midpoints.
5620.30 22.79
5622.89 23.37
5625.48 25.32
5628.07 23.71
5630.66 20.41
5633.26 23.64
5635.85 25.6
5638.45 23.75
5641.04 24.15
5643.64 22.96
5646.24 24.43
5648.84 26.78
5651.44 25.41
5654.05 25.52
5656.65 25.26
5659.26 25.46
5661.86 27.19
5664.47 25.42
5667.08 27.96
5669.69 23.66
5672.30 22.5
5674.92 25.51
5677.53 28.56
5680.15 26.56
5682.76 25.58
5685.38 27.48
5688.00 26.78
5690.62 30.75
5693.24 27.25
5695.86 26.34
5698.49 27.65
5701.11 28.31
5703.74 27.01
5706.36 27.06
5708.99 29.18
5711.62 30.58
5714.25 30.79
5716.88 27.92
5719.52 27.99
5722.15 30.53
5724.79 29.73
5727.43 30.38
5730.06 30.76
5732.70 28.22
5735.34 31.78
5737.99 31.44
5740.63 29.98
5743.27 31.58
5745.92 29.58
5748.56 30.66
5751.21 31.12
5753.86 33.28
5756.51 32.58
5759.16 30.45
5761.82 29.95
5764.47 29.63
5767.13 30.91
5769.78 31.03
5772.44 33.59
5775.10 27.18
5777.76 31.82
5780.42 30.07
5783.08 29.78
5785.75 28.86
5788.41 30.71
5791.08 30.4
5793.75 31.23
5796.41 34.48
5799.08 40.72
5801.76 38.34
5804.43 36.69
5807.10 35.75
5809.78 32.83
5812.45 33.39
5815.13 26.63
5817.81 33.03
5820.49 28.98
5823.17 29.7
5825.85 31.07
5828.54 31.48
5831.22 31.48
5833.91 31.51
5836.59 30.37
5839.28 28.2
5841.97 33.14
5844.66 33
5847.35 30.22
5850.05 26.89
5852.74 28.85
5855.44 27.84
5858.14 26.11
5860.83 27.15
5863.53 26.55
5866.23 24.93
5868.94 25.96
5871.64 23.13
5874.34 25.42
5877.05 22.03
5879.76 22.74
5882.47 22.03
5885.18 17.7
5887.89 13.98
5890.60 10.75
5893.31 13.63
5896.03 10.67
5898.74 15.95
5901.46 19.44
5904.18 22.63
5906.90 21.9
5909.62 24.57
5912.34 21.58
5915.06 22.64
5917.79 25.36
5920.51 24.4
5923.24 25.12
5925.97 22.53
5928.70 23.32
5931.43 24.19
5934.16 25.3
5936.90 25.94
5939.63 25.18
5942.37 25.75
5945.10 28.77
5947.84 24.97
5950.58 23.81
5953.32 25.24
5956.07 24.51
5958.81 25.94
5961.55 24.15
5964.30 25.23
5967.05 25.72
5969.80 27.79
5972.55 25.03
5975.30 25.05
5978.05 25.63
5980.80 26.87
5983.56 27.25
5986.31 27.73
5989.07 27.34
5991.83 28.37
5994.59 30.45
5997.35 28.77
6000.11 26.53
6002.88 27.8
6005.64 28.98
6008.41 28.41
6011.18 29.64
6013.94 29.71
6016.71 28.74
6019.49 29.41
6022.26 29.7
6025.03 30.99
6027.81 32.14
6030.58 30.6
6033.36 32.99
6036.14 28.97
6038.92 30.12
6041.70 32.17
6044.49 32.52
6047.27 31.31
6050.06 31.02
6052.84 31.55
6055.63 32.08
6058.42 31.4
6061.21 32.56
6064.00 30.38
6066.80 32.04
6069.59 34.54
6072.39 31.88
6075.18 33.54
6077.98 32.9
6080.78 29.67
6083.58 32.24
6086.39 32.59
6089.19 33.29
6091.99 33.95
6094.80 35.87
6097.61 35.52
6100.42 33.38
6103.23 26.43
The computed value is 0.23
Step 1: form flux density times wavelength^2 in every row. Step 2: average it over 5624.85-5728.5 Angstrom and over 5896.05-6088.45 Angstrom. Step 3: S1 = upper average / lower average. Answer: 1.16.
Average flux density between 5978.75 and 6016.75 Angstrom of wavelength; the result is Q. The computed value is 28.3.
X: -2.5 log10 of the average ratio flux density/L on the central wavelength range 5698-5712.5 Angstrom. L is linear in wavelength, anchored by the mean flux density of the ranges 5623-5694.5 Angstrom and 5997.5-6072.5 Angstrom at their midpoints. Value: -0.09 mag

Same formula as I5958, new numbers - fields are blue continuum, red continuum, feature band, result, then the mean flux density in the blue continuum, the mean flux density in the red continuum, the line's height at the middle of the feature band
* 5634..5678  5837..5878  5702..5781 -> -0.157 mag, 25.2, 27.4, 26.2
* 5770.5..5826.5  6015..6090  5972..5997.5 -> 0.163 mag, 32.2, 31.5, 31.7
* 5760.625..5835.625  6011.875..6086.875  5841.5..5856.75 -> 0.068 mag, 31.8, 31.4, 31.7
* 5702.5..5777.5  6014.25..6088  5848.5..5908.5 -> 0.379 mag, 30.2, 31.4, 30.8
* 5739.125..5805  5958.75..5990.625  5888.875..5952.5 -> 0.240 mag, 31.7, 26.2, 27.7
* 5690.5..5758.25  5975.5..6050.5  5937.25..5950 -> 0.134 mag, 29.7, 29.3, 29.4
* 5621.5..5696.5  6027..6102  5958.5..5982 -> 0.192 mag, 25.4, 32.3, 30.7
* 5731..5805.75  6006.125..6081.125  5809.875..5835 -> 0.022 mag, 31.6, 31.1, 31.5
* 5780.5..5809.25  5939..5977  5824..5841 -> 0.033 mag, 33.5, 25.5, 31.7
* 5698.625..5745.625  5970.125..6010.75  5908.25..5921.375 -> 0.184 mag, 29.6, 27.5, 28.1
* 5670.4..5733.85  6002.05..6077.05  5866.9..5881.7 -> 0.233 mag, 28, 31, 29.5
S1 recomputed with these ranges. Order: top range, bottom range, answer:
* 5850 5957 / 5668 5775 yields 0.84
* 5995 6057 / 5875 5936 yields 1.52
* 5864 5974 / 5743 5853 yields 0.76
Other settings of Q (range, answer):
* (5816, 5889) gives 27.2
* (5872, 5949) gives 21.8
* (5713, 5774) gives 30.6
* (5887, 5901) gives 13.4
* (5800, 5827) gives 32.8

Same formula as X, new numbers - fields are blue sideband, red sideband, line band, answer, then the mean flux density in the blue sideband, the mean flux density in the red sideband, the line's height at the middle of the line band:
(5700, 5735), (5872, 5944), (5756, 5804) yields -0.20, 29.2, 21.4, 26.6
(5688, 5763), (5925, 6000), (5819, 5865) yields -0.06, 29.7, 26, 27.9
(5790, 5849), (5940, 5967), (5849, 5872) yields 0.14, 32.4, 25.4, 30.2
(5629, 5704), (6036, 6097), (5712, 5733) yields -0.12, 25.8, 32.2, 26.7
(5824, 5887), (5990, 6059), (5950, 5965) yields 0.17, 27.2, 30.1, 29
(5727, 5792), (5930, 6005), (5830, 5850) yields -0.07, 30.6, 26.3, 29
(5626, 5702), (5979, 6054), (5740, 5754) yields -0.16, 25.7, 29.6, 26.6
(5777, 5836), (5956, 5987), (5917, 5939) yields 0.13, 32.2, 25.9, 27.6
